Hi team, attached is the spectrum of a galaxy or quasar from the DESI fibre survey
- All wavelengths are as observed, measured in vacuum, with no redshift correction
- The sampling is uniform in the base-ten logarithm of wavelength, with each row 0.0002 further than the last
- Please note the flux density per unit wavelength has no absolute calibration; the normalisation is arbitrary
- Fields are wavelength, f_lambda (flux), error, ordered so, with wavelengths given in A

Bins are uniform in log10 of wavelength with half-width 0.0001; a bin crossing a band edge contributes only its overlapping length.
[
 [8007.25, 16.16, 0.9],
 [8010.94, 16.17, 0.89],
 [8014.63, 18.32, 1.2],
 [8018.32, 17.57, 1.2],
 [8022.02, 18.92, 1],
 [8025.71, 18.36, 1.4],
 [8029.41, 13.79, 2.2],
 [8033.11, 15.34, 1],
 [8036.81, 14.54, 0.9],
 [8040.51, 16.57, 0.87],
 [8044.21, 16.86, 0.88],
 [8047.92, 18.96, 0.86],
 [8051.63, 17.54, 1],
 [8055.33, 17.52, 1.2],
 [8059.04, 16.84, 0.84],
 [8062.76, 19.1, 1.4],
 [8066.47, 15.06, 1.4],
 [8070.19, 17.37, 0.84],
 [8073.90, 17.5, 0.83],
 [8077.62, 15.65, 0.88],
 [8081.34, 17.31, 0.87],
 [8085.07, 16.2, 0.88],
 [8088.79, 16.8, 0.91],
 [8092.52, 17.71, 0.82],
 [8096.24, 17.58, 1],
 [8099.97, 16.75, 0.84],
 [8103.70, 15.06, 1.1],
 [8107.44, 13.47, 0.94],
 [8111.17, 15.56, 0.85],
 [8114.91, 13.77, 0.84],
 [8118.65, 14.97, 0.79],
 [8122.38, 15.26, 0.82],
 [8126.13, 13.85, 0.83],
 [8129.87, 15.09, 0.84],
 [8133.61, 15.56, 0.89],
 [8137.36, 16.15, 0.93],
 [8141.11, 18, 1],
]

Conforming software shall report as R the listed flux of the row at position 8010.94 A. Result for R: 16.17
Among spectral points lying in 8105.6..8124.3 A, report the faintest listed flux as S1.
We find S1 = 13.47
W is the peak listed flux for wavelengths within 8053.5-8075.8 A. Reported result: 19.1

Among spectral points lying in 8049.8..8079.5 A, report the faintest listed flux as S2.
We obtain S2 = 15.06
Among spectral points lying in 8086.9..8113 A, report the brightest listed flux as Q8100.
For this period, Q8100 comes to 17.71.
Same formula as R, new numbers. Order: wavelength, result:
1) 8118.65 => 14.97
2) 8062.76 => 19.1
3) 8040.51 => 16.57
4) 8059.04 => 16.84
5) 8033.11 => 15.34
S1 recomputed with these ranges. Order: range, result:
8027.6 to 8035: 13.79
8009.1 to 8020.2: 16.17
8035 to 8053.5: 14.54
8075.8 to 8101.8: 15.65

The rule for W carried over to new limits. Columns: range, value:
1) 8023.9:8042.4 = 18.36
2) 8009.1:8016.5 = 18.32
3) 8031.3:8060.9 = 18.96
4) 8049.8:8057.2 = 17.54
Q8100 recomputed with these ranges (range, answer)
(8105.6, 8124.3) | 15.56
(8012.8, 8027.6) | 18.92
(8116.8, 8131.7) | 15.26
